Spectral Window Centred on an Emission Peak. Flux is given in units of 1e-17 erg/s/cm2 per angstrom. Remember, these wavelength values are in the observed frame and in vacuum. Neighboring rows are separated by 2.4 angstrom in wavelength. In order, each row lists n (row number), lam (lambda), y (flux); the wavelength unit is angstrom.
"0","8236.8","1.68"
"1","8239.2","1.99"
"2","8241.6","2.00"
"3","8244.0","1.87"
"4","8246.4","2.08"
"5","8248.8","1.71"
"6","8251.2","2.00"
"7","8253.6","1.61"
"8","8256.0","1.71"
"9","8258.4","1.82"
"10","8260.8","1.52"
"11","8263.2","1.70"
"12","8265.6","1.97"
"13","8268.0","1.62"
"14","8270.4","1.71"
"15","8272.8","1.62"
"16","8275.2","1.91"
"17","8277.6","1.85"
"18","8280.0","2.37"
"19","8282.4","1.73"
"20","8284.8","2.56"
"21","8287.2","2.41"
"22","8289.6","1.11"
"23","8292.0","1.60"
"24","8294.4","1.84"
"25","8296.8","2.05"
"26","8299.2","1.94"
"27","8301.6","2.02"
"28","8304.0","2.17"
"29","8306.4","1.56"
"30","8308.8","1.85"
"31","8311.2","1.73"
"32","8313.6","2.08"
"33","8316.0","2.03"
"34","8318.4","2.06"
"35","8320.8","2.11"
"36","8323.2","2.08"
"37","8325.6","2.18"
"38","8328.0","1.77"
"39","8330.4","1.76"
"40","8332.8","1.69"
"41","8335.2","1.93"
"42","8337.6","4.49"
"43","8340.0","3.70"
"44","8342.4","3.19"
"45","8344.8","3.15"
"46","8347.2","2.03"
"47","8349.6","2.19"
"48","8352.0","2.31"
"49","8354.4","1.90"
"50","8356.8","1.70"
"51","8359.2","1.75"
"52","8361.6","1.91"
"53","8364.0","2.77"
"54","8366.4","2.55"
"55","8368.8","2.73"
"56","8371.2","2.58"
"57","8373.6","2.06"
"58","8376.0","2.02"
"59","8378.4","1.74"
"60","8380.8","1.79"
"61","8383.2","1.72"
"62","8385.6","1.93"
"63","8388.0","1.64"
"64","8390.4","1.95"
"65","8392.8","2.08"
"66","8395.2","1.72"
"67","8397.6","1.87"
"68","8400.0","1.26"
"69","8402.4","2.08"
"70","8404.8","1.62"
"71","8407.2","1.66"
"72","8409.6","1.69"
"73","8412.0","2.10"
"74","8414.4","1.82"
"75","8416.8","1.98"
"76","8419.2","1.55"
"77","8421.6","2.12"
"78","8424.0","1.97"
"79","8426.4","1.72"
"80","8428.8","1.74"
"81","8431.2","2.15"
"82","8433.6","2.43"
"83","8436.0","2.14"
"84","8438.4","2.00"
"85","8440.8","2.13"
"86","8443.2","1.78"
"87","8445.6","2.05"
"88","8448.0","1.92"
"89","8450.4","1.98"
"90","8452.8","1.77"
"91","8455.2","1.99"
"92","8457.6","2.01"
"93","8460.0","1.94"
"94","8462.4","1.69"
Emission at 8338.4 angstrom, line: Halpha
